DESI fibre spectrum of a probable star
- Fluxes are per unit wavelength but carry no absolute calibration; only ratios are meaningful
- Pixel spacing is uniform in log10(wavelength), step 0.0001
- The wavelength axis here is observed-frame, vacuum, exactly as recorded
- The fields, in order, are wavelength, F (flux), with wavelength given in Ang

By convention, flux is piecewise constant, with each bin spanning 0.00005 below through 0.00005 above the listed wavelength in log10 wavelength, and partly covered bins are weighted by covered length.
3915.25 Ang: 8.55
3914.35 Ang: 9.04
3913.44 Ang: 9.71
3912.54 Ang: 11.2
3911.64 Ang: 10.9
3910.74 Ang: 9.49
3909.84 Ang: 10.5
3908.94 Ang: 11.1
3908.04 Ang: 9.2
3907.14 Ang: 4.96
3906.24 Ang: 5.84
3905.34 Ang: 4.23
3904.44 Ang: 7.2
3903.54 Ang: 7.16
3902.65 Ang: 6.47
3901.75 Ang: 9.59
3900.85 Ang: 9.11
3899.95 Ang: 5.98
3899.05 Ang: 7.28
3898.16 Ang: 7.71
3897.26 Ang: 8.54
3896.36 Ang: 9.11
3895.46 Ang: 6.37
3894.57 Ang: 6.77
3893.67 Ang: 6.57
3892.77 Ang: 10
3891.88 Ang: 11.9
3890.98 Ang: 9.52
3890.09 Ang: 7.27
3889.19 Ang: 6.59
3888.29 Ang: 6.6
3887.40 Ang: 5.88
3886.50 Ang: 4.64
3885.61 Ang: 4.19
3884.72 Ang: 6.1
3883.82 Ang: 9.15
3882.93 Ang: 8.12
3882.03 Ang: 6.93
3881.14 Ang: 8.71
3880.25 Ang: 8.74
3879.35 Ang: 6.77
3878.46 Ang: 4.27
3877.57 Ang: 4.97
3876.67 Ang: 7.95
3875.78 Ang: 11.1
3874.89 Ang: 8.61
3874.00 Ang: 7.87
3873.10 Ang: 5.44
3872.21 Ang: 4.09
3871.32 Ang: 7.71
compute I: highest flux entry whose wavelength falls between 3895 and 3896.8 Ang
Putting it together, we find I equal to 9.11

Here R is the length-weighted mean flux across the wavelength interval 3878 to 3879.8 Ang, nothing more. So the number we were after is 5.52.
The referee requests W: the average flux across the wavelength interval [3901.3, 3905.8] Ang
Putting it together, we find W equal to 6.93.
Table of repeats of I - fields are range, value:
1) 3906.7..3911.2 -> 11.1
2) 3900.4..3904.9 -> 9.59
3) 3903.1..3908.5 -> 9.2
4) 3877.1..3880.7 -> 8.74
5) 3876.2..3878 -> 7.95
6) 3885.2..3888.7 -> 6.6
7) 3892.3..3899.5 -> 10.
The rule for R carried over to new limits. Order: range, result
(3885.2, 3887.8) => 4.9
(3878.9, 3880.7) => 7.75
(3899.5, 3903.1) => 7.79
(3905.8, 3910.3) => 8.33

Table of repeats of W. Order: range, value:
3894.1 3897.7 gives 7.69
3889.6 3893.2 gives 9.65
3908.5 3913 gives 10.6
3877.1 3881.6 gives 6.7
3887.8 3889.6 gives 6.58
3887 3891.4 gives 7.17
